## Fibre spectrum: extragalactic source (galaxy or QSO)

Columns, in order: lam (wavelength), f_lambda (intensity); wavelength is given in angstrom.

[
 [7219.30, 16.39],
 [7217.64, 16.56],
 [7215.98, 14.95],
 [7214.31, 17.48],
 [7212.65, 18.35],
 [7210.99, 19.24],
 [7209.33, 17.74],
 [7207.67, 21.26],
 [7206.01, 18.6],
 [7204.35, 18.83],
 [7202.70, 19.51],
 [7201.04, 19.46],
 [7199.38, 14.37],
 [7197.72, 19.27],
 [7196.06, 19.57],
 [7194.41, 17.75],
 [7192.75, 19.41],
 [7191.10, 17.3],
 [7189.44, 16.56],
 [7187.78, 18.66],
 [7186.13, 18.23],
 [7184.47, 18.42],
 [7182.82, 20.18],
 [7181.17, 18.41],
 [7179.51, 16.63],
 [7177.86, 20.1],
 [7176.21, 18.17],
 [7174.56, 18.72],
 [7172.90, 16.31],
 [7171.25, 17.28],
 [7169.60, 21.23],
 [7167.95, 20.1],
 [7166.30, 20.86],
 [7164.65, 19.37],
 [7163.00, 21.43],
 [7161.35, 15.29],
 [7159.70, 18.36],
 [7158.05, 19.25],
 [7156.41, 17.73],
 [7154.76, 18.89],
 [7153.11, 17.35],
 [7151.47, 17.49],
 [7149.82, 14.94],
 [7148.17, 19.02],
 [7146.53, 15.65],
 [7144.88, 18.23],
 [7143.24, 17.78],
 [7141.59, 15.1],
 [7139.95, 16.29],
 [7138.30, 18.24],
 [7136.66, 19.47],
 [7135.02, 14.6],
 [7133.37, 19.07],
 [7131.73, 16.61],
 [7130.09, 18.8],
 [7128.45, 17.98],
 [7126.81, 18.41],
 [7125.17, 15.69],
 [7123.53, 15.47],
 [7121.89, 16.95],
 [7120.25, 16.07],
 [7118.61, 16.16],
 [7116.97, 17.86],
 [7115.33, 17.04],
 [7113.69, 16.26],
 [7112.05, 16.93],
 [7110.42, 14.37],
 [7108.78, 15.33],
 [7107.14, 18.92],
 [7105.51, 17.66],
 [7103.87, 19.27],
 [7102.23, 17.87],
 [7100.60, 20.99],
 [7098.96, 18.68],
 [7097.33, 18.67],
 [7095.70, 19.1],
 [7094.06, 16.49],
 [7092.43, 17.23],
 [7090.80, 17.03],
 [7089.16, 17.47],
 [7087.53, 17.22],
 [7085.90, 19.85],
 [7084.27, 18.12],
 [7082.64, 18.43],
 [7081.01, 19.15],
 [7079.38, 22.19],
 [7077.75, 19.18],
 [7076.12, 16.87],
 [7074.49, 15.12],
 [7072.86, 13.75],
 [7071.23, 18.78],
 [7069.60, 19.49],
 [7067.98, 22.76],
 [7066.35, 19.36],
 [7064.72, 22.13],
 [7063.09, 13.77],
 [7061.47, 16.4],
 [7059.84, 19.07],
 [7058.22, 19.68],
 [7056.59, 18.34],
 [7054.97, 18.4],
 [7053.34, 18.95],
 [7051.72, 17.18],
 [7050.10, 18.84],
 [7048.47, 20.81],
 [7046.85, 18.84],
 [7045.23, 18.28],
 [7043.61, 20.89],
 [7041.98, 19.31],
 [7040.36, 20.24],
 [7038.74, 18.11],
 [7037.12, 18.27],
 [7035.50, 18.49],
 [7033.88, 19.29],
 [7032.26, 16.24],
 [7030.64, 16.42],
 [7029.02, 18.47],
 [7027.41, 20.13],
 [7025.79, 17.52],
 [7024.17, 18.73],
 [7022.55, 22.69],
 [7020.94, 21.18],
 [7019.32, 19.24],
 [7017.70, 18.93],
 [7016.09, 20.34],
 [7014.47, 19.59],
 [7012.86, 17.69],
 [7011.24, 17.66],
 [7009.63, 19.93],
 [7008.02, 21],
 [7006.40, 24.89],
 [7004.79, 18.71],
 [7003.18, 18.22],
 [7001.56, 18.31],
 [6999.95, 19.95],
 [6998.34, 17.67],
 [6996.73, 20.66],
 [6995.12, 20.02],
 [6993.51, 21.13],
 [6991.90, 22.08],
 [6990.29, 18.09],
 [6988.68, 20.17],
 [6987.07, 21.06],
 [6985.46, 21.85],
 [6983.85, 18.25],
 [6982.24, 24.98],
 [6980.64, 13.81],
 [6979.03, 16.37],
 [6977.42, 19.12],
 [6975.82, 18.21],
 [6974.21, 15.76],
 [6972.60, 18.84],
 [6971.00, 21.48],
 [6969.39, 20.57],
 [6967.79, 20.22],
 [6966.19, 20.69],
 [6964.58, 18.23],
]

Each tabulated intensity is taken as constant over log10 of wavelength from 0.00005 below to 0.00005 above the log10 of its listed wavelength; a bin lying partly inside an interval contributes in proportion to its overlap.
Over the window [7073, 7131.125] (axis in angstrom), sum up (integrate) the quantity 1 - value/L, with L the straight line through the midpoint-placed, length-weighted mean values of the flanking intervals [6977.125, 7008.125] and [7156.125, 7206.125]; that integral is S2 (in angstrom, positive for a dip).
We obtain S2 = 4.4 angstrom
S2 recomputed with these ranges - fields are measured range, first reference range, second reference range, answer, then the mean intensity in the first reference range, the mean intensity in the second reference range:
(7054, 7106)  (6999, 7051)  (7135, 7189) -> 1.2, 19.3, 18.2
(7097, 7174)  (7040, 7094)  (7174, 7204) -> 3.2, 18.5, 18.4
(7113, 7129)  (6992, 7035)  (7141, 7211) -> 1.7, 19.4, 18.3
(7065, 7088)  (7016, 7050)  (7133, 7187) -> 0.1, 19.1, 18.1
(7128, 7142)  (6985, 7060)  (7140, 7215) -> 0.9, 19.4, 18.3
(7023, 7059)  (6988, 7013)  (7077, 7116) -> 0.6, 19.8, 18.1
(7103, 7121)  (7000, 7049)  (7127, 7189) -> 1.6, 19.3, 18.1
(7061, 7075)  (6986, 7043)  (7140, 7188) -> 0.7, 19.5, 18.2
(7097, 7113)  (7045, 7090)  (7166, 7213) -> 0.6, 18.5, 18.6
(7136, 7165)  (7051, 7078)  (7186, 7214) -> 1.0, 18.2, 18.5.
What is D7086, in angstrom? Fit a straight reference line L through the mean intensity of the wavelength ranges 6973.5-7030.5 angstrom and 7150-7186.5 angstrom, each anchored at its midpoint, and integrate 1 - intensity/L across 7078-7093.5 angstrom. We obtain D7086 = 0.4 angstrom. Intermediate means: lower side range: 19.5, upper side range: 18.6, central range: 18.5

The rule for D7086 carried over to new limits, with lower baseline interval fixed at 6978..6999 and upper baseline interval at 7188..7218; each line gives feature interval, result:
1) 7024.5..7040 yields 1.0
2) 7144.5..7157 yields 0.8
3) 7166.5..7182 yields -0.2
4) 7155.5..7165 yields 0.0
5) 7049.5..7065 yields 0.9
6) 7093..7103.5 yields 0.2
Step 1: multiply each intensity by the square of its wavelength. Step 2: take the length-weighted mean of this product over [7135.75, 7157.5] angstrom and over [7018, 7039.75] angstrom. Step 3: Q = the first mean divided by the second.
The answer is 1.0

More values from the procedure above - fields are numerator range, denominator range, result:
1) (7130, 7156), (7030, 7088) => 0.95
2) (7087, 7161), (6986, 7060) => 0.93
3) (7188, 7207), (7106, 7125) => 1.13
